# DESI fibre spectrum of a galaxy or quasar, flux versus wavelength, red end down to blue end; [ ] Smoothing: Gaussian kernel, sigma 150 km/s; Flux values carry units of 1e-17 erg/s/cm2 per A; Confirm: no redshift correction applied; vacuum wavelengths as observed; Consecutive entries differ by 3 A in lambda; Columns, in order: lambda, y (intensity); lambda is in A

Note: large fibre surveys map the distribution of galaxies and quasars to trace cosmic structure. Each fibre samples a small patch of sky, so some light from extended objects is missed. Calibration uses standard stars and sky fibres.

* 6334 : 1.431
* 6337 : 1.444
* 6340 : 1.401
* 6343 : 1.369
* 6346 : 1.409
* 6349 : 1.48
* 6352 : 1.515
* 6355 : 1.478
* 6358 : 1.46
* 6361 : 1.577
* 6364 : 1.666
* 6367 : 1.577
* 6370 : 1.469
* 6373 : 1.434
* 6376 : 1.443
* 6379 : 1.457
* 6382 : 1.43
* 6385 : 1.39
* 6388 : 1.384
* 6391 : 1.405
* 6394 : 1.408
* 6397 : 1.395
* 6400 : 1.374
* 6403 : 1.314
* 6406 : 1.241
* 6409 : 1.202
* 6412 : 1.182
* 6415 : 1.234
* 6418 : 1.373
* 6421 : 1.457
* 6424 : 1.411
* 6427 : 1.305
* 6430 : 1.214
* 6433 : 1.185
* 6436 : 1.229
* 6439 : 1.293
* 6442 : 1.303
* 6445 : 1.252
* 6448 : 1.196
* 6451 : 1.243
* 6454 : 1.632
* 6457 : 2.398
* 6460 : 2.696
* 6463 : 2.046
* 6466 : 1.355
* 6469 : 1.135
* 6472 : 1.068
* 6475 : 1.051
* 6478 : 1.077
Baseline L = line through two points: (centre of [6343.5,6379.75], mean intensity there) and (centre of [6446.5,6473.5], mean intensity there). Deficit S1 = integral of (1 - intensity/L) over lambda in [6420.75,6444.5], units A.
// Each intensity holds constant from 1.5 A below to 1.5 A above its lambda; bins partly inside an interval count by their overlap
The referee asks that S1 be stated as 4.6 A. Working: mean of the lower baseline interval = 1.49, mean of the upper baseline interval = 1.64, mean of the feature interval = 1.29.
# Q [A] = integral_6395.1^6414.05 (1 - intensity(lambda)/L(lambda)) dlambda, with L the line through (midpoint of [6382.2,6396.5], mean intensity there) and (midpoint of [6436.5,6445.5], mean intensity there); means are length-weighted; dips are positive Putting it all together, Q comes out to 1.1 A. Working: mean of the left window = 1.4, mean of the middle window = 1.29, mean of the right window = 1.28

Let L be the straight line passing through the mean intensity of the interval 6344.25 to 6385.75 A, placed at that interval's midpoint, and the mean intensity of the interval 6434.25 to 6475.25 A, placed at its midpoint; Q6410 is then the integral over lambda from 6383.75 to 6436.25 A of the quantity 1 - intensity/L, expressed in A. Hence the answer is 6.2 A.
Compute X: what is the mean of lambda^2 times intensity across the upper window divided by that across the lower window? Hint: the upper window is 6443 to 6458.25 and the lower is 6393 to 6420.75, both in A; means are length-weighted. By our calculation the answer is 1.2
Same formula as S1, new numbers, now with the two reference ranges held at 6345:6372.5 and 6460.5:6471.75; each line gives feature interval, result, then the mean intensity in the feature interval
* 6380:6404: 2.19 A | 1.39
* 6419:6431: 1.50 A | 1.35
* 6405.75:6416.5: 2.29 A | 1.21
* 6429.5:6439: 2.02 A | 1.22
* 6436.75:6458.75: 1.13 A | 1.48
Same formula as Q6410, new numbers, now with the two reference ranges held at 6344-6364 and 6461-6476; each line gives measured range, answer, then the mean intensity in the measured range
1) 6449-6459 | -2.7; 1.78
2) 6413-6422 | 0.6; 1.34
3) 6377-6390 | 0.5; 1.42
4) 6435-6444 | 0.9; 1.28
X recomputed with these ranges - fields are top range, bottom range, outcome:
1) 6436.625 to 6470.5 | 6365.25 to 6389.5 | 1.12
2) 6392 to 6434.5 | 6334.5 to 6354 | 0.93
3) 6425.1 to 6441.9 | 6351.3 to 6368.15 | 0.83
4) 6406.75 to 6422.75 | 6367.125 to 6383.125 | 0.90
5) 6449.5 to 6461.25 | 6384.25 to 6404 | 1.46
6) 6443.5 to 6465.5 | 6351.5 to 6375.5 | 1.19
